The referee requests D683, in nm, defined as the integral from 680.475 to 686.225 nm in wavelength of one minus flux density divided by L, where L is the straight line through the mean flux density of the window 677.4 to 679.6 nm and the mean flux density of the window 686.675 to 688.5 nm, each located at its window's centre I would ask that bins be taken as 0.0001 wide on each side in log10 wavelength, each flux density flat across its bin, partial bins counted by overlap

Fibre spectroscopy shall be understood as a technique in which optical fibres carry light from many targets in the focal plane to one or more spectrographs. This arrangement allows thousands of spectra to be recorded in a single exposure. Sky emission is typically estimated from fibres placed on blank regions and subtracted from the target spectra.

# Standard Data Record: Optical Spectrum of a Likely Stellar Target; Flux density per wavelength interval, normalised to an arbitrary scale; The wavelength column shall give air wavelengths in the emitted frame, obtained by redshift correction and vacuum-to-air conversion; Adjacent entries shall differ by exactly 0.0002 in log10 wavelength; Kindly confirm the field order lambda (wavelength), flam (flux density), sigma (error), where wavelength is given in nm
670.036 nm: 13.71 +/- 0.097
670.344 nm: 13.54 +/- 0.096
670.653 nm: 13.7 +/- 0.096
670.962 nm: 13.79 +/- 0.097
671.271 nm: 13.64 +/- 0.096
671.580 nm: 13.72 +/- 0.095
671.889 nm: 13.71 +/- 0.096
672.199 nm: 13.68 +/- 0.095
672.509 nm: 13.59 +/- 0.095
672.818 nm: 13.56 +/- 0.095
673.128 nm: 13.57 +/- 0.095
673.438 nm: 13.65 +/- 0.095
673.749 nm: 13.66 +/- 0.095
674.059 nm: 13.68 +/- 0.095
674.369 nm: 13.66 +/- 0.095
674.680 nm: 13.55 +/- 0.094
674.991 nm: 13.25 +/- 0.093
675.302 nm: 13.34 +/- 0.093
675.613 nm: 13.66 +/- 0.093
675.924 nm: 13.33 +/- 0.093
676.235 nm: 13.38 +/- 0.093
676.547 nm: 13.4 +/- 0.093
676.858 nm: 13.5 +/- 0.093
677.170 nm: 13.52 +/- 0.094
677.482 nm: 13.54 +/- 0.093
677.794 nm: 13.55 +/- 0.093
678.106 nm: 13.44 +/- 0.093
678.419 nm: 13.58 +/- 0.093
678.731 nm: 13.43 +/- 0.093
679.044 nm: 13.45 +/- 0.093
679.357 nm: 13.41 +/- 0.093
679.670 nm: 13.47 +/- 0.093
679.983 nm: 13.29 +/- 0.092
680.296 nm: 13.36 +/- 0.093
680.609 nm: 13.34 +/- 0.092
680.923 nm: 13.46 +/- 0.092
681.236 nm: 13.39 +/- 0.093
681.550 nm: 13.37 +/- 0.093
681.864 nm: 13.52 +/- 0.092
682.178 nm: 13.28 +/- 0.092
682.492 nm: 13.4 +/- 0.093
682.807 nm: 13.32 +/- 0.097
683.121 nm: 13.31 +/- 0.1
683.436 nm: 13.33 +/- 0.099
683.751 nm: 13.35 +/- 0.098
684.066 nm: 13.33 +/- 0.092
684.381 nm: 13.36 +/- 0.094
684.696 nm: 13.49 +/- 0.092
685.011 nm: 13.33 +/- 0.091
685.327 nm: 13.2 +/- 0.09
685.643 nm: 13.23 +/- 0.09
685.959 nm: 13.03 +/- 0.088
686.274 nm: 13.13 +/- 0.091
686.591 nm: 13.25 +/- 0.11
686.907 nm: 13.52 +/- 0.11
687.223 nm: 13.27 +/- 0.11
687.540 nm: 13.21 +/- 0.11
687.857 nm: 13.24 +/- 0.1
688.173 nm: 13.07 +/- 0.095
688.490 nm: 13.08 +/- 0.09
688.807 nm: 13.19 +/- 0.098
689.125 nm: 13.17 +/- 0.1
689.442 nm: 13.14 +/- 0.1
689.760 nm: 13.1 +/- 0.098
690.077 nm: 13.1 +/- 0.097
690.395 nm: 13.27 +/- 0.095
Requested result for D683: 0.01 nm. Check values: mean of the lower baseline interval 13.5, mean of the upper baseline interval 13.3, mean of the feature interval 13.3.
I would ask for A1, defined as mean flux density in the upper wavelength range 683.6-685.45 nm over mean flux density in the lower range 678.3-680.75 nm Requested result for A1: 0.99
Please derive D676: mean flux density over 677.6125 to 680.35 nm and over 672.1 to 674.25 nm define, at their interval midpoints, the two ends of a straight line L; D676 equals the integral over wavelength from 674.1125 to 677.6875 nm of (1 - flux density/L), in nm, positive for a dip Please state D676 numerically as 0.02 nm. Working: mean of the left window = 13.6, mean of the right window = 13.4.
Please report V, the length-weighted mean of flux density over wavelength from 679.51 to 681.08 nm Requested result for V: 13.4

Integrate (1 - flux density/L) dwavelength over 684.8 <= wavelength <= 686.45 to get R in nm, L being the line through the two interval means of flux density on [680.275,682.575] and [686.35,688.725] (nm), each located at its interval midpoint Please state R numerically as 0.01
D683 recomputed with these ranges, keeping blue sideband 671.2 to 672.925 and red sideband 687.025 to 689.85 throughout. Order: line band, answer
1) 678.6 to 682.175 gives 0.00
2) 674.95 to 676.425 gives 0.02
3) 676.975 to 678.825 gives 0.00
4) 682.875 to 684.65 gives 0.00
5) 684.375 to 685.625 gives -0.01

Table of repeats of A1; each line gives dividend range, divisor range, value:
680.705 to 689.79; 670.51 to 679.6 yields 0.98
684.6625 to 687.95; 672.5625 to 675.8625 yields 0.98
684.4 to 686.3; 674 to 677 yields 0.98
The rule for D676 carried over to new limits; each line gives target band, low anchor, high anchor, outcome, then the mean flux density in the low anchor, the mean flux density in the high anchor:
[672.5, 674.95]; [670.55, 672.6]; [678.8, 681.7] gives 0.00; 13.7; 13.4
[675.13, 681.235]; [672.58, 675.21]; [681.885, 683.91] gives 0.01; 13.6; 13.3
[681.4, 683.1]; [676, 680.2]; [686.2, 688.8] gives 0.00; 13.5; 13.2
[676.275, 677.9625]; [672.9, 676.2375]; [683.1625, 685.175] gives 0.00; 13.5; 13.4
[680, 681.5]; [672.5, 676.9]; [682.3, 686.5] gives 0.00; 13.5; 13.3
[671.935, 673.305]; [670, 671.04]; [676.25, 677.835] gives 0.00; 13.7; 13.5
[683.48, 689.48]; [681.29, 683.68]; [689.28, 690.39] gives 0.00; 13.4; 13.1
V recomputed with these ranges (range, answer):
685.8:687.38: 13.2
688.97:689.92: 13.1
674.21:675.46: 13.4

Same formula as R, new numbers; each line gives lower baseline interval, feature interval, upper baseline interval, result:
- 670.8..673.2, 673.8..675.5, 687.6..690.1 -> 0.01 nm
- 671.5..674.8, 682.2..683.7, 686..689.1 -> 0.00 nm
